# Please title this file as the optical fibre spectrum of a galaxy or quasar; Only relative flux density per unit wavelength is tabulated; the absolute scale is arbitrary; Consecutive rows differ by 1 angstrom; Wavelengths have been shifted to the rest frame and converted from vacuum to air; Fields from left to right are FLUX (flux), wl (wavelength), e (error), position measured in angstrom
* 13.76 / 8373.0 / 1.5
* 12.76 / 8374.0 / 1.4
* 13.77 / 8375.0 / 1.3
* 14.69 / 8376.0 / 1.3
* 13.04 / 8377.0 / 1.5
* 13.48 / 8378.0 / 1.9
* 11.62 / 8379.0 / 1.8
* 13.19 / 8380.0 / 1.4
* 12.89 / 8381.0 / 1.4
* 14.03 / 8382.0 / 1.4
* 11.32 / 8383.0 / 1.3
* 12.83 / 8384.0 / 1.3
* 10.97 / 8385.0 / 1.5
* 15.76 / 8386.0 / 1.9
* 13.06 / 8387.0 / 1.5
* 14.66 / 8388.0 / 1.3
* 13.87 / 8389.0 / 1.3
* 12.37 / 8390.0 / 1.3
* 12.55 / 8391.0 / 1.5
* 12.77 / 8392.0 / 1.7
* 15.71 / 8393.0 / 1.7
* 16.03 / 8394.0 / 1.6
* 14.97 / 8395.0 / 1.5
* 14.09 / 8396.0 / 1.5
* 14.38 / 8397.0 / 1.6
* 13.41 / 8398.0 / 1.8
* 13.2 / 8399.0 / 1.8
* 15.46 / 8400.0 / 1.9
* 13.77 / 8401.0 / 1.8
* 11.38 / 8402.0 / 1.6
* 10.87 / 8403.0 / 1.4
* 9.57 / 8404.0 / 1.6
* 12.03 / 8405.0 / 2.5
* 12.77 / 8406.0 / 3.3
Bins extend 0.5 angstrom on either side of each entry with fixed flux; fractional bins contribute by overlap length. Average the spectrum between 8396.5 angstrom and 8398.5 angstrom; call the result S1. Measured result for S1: 13.9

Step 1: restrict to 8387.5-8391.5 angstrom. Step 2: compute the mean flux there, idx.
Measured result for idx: 13.4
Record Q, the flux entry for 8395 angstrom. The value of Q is 14.97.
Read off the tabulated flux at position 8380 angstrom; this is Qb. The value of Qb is 13.19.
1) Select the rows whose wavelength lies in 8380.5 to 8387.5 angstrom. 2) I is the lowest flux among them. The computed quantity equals 10.97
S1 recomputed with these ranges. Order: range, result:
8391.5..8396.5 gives 14.7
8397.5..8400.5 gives 14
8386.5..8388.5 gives 13.9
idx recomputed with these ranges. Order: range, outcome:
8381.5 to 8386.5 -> 13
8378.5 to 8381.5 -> 12.6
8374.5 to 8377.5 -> 13.8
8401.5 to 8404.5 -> 10.6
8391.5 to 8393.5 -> 14.2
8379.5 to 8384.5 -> 12.9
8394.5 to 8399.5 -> 14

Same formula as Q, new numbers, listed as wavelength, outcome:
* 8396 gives 14.09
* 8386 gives 15.76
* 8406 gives 12.77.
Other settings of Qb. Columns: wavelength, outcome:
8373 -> 13.76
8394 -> 16.03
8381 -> 12.89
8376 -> 14.69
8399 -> 13.2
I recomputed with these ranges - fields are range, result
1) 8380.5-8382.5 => 12.89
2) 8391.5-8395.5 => 12.77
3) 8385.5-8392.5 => 12.37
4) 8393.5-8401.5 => 13.2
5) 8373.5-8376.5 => 12.76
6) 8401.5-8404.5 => 9.57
